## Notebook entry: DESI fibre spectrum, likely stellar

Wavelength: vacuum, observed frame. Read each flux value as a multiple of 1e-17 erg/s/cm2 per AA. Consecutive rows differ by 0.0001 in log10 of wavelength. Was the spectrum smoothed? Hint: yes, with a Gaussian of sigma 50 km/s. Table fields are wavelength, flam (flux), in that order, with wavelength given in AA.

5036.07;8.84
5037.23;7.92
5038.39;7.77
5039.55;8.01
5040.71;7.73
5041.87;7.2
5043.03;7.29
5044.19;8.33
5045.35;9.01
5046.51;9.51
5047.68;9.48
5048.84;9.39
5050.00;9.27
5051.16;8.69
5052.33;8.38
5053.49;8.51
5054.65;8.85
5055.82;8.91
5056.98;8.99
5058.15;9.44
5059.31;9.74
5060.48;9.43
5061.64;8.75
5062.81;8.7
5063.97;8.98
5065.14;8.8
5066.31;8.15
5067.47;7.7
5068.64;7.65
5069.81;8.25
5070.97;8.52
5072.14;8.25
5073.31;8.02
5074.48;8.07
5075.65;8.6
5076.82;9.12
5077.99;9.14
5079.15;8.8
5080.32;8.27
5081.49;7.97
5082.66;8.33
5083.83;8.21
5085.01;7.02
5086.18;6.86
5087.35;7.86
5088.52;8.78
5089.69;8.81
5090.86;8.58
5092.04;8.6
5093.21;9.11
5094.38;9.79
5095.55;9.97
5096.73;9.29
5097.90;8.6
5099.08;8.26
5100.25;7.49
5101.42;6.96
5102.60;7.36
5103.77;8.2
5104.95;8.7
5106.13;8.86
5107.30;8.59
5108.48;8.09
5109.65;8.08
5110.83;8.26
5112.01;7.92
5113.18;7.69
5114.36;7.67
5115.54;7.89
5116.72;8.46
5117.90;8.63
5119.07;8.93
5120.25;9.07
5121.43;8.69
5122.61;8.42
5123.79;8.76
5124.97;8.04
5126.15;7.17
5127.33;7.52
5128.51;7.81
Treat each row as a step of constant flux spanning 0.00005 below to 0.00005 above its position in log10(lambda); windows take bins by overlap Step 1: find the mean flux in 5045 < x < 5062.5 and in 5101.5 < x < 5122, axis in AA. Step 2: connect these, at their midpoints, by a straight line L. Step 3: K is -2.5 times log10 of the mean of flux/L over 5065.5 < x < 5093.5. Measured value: 0.06 mag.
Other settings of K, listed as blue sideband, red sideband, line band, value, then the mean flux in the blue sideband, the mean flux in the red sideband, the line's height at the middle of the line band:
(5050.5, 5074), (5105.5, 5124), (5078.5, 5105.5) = 0.02 mag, 8.63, 8.37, 8.48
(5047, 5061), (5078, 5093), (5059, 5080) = 0.01 mag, 9.09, 8.24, 8.67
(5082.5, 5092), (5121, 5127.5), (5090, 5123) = -0.04 mag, 8.07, 8.12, 8.1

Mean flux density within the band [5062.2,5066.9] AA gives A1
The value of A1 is 8.66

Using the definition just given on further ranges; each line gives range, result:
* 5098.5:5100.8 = 7.89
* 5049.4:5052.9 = 8.78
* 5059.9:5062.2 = 9.11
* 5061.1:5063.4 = 8.73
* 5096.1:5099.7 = 8.71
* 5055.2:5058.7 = 9.09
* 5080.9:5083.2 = 8.15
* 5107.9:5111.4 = 8.15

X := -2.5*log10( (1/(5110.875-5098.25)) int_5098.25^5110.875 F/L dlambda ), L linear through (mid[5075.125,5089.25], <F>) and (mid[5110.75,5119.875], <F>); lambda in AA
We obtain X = 0.02 mag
